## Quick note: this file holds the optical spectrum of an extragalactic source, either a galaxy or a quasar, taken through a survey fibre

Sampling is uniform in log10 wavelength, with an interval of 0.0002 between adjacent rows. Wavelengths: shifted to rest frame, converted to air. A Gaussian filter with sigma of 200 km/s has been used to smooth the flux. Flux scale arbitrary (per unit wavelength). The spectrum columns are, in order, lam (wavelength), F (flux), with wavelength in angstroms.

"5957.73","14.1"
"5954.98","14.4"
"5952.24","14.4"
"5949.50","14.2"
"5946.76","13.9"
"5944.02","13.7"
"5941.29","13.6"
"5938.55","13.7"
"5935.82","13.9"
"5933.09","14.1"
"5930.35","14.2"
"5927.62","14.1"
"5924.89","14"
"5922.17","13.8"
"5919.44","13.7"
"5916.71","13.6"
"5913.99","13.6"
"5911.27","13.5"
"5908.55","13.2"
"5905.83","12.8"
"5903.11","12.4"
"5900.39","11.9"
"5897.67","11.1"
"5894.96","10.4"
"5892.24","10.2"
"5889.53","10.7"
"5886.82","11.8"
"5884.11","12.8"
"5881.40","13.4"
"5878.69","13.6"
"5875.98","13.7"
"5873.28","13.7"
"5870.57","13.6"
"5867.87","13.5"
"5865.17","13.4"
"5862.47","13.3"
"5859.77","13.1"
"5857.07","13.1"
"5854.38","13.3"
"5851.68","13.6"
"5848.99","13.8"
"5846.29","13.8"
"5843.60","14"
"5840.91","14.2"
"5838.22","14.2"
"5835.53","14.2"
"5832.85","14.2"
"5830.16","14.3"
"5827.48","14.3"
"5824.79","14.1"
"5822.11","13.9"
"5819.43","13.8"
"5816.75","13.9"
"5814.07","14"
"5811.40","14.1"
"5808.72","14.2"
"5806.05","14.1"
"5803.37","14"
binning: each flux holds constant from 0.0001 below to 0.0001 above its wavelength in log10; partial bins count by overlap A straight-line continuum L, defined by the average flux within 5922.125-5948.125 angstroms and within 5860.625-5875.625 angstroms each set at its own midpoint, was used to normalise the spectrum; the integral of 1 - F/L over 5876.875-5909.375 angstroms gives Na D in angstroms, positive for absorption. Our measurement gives 3.87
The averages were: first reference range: 13.5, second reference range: 13.9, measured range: 12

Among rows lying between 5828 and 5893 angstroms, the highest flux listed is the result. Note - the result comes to 14.3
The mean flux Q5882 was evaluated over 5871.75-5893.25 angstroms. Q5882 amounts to 12.5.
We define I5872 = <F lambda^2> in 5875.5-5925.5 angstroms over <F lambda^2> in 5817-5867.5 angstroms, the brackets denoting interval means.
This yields 0.93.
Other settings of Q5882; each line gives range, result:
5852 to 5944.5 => 13.1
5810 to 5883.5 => 13.8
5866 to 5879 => 13.6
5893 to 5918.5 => 12.5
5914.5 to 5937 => 13.9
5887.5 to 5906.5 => 11.3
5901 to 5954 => 13.7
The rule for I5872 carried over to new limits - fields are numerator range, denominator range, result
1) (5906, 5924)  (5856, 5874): 1.03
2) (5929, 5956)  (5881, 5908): 1.21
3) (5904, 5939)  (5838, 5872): 1.03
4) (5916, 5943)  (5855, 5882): 1.05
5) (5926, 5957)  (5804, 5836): 1.04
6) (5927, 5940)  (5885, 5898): 1.30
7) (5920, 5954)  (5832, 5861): 1.05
